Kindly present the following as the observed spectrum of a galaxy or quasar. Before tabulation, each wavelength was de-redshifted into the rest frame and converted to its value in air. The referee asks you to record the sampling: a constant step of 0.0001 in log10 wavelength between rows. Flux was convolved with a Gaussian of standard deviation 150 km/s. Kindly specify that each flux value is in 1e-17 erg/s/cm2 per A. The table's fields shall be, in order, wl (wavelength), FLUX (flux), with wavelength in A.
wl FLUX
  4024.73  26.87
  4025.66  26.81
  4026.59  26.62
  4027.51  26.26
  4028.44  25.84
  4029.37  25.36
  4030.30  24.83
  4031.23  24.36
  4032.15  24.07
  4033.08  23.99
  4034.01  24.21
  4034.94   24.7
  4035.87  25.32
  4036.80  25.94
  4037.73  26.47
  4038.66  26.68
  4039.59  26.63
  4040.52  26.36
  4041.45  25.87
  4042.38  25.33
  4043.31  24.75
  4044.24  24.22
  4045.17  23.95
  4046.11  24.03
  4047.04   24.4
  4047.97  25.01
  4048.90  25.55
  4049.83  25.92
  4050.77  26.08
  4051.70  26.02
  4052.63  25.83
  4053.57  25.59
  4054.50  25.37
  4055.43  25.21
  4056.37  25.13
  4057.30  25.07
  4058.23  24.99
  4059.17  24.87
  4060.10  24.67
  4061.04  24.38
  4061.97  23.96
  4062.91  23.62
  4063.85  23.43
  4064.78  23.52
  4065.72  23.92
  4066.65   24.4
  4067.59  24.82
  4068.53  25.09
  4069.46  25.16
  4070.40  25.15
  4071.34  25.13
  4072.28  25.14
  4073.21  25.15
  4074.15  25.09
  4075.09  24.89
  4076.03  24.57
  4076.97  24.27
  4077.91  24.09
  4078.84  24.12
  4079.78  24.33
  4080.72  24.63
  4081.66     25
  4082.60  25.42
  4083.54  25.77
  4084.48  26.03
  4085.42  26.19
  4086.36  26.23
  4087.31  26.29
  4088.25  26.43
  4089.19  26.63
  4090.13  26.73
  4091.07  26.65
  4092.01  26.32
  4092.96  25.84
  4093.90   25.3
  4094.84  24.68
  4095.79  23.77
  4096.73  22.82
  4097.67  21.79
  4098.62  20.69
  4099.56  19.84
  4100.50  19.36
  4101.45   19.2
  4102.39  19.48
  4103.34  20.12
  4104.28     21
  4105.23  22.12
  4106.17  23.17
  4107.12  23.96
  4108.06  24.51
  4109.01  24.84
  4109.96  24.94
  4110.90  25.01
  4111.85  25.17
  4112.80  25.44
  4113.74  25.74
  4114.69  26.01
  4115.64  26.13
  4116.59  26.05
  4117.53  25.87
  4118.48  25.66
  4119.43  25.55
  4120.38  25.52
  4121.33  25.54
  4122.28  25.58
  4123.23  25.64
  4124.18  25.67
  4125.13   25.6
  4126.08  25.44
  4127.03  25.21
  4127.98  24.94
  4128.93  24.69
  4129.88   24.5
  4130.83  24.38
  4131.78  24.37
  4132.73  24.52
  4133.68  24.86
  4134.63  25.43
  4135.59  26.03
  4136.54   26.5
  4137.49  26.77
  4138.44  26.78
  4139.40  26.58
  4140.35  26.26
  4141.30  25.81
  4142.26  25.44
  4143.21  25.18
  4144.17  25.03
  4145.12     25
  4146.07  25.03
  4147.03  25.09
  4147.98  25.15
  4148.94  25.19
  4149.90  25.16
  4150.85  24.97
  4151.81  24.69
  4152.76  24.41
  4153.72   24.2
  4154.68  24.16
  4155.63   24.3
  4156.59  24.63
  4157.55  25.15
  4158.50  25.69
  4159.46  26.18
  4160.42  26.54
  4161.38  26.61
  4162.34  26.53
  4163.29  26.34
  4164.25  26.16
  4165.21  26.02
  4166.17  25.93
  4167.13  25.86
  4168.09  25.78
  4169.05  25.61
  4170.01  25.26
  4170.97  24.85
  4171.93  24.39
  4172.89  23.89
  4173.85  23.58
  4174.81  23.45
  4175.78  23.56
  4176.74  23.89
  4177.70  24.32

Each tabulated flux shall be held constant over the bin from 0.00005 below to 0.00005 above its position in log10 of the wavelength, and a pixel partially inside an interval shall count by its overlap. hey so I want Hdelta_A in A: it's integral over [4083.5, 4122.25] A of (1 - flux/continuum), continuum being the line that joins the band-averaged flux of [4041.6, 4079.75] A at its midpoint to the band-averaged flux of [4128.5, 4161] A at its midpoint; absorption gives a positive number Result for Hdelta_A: 1.1 A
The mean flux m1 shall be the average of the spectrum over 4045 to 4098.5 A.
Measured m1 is 25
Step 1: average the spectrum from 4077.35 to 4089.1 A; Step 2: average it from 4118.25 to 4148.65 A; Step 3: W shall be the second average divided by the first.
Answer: 1.00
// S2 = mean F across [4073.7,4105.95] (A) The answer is 24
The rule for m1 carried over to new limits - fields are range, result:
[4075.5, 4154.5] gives 24.8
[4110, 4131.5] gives 25.4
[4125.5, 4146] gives 25.4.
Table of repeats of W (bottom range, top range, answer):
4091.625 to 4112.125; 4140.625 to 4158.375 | 1.09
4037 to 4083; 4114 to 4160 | 1.02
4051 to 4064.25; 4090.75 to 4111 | 0.92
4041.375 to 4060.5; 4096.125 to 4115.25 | 0.91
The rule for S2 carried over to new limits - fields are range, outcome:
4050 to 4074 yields 24.9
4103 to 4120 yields 24.6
